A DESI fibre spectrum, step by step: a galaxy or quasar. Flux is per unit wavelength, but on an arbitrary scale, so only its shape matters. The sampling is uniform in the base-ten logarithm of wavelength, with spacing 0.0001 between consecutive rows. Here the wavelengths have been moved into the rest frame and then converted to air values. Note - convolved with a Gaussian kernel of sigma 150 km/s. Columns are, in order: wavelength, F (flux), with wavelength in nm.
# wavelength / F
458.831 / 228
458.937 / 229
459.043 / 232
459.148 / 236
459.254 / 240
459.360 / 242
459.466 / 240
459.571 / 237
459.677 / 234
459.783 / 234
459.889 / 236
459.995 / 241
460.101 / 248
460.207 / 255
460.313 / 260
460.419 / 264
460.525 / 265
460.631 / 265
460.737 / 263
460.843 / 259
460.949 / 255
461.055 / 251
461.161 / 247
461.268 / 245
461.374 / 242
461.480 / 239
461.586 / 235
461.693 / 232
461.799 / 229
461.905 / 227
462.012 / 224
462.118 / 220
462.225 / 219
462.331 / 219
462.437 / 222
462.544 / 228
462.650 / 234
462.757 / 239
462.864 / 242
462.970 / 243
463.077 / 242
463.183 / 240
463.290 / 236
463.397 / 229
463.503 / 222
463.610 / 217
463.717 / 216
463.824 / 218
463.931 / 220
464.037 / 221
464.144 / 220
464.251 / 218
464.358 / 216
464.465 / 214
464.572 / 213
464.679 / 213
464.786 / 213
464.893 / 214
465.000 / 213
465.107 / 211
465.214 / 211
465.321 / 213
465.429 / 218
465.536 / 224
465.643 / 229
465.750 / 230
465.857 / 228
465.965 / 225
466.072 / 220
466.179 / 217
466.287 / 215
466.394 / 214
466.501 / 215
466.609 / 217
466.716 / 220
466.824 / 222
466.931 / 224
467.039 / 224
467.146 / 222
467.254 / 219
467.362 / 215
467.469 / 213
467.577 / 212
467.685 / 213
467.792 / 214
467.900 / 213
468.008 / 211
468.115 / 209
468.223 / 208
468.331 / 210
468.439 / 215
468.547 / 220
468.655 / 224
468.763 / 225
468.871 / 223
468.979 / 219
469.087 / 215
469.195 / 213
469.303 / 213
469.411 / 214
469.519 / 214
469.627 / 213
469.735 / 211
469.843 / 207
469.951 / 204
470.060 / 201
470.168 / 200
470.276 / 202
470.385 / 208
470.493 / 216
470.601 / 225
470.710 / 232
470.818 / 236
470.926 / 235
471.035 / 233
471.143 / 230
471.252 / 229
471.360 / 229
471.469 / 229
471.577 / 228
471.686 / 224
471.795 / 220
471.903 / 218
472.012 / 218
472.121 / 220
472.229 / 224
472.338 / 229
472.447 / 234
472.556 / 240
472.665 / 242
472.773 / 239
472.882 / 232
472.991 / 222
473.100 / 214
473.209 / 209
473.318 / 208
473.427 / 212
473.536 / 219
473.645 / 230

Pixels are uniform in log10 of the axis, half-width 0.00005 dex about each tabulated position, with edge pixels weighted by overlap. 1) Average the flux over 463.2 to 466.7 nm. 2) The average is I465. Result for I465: 219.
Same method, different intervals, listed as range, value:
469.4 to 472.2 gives 219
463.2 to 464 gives 223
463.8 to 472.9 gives 219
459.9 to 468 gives 228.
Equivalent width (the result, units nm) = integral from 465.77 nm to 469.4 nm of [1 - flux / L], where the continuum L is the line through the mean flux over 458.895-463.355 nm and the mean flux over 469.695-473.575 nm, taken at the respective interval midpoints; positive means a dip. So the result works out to 0.18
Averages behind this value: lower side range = 240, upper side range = 222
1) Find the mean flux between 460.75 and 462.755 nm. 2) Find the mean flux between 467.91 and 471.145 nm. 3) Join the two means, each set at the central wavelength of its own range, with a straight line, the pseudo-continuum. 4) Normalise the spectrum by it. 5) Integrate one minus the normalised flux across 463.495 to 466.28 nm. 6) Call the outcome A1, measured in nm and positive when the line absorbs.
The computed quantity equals 0.12 nm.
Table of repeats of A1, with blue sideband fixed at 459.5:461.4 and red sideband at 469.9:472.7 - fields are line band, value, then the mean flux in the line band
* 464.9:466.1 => 0.09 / 220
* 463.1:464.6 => 0.12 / 222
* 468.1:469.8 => 0.10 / 215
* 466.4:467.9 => 0.10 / 217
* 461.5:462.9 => 0.10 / 228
